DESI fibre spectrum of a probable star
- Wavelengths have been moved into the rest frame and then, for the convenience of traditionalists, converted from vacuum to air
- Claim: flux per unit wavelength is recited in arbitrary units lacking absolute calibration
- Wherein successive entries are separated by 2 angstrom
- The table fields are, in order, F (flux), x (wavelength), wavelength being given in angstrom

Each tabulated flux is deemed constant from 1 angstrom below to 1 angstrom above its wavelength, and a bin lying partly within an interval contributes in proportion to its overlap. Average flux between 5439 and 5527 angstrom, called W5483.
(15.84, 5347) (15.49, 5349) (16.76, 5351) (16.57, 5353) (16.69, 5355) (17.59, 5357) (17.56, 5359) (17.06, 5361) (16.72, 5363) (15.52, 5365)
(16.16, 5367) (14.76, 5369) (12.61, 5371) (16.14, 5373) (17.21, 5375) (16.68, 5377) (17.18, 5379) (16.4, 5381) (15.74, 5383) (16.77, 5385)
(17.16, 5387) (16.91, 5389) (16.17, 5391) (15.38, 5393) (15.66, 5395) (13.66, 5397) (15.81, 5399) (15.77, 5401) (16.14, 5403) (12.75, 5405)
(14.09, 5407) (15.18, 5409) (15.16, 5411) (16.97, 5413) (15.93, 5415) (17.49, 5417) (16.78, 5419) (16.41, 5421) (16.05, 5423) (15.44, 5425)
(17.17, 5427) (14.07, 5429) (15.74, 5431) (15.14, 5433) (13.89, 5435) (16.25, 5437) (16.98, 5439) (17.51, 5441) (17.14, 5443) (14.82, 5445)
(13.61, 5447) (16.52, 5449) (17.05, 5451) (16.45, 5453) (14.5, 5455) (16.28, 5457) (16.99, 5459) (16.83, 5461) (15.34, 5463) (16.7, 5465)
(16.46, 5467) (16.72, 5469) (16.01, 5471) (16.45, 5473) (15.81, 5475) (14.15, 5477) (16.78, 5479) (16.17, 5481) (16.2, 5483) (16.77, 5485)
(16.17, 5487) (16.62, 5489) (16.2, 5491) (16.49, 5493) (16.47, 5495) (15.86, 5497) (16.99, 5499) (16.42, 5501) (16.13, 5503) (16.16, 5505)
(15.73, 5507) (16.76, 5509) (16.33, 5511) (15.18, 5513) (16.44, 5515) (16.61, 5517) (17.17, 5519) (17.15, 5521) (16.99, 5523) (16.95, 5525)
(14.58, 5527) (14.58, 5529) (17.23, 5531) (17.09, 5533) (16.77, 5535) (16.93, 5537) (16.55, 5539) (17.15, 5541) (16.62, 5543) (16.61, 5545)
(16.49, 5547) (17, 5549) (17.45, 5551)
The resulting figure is 16.3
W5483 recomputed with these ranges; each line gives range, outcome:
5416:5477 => 16.1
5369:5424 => 15.8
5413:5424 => 16.6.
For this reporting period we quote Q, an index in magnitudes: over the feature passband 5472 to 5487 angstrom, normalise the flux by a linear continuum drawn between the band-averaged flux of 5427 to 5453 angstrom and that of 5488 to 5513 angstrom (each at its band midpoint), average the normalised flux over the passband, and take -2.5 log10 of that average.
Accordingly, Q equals 0.01 mag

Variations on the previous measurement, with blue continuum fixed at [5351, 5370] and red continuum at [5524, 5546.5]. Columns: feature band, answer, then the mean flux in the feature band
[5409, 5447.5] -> 0.04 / 15.9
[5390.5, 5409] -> 0.10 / 15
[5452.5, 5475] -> 0.02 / 16.2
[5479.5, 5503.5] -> 0.01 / 16.4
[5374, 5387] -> -0.01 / 16.7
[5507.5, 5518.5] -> 0.01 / 16.3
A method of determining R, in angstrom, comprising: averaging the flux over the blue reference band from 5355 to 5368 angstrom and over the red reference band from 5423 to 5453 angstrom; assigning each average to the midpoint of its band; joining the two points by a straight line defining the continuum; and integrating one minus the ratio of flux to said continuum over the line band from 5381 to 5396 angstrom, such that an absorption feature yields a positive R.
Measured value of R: 0.2 angstrom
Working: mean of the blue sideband 16.8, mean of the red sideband 15.8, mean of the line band 16.3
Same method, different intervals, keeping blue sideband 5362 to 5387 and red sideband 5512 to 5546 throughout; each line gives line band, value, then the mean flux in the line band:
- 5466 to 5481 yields 0.3 angstrom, 16.1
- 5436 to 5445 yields -0.3 angstrom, 16.7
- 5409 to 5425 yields -0.1 angstrom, 16.3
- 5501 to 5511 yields 0.1 angstrom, 16.2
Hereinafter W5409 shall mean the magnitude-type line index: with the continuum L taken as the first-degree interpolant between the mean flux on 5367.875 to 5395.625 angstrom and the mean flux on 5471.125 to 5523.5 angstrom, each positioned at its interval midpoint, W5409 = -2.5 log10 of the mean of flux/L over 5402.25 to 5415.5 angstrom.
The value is 0.069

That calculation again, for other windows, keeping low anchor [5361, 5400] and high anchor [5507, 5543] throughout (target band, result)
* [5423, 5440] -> 0.036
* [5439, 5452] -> 0.001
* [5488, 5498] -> 0.002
